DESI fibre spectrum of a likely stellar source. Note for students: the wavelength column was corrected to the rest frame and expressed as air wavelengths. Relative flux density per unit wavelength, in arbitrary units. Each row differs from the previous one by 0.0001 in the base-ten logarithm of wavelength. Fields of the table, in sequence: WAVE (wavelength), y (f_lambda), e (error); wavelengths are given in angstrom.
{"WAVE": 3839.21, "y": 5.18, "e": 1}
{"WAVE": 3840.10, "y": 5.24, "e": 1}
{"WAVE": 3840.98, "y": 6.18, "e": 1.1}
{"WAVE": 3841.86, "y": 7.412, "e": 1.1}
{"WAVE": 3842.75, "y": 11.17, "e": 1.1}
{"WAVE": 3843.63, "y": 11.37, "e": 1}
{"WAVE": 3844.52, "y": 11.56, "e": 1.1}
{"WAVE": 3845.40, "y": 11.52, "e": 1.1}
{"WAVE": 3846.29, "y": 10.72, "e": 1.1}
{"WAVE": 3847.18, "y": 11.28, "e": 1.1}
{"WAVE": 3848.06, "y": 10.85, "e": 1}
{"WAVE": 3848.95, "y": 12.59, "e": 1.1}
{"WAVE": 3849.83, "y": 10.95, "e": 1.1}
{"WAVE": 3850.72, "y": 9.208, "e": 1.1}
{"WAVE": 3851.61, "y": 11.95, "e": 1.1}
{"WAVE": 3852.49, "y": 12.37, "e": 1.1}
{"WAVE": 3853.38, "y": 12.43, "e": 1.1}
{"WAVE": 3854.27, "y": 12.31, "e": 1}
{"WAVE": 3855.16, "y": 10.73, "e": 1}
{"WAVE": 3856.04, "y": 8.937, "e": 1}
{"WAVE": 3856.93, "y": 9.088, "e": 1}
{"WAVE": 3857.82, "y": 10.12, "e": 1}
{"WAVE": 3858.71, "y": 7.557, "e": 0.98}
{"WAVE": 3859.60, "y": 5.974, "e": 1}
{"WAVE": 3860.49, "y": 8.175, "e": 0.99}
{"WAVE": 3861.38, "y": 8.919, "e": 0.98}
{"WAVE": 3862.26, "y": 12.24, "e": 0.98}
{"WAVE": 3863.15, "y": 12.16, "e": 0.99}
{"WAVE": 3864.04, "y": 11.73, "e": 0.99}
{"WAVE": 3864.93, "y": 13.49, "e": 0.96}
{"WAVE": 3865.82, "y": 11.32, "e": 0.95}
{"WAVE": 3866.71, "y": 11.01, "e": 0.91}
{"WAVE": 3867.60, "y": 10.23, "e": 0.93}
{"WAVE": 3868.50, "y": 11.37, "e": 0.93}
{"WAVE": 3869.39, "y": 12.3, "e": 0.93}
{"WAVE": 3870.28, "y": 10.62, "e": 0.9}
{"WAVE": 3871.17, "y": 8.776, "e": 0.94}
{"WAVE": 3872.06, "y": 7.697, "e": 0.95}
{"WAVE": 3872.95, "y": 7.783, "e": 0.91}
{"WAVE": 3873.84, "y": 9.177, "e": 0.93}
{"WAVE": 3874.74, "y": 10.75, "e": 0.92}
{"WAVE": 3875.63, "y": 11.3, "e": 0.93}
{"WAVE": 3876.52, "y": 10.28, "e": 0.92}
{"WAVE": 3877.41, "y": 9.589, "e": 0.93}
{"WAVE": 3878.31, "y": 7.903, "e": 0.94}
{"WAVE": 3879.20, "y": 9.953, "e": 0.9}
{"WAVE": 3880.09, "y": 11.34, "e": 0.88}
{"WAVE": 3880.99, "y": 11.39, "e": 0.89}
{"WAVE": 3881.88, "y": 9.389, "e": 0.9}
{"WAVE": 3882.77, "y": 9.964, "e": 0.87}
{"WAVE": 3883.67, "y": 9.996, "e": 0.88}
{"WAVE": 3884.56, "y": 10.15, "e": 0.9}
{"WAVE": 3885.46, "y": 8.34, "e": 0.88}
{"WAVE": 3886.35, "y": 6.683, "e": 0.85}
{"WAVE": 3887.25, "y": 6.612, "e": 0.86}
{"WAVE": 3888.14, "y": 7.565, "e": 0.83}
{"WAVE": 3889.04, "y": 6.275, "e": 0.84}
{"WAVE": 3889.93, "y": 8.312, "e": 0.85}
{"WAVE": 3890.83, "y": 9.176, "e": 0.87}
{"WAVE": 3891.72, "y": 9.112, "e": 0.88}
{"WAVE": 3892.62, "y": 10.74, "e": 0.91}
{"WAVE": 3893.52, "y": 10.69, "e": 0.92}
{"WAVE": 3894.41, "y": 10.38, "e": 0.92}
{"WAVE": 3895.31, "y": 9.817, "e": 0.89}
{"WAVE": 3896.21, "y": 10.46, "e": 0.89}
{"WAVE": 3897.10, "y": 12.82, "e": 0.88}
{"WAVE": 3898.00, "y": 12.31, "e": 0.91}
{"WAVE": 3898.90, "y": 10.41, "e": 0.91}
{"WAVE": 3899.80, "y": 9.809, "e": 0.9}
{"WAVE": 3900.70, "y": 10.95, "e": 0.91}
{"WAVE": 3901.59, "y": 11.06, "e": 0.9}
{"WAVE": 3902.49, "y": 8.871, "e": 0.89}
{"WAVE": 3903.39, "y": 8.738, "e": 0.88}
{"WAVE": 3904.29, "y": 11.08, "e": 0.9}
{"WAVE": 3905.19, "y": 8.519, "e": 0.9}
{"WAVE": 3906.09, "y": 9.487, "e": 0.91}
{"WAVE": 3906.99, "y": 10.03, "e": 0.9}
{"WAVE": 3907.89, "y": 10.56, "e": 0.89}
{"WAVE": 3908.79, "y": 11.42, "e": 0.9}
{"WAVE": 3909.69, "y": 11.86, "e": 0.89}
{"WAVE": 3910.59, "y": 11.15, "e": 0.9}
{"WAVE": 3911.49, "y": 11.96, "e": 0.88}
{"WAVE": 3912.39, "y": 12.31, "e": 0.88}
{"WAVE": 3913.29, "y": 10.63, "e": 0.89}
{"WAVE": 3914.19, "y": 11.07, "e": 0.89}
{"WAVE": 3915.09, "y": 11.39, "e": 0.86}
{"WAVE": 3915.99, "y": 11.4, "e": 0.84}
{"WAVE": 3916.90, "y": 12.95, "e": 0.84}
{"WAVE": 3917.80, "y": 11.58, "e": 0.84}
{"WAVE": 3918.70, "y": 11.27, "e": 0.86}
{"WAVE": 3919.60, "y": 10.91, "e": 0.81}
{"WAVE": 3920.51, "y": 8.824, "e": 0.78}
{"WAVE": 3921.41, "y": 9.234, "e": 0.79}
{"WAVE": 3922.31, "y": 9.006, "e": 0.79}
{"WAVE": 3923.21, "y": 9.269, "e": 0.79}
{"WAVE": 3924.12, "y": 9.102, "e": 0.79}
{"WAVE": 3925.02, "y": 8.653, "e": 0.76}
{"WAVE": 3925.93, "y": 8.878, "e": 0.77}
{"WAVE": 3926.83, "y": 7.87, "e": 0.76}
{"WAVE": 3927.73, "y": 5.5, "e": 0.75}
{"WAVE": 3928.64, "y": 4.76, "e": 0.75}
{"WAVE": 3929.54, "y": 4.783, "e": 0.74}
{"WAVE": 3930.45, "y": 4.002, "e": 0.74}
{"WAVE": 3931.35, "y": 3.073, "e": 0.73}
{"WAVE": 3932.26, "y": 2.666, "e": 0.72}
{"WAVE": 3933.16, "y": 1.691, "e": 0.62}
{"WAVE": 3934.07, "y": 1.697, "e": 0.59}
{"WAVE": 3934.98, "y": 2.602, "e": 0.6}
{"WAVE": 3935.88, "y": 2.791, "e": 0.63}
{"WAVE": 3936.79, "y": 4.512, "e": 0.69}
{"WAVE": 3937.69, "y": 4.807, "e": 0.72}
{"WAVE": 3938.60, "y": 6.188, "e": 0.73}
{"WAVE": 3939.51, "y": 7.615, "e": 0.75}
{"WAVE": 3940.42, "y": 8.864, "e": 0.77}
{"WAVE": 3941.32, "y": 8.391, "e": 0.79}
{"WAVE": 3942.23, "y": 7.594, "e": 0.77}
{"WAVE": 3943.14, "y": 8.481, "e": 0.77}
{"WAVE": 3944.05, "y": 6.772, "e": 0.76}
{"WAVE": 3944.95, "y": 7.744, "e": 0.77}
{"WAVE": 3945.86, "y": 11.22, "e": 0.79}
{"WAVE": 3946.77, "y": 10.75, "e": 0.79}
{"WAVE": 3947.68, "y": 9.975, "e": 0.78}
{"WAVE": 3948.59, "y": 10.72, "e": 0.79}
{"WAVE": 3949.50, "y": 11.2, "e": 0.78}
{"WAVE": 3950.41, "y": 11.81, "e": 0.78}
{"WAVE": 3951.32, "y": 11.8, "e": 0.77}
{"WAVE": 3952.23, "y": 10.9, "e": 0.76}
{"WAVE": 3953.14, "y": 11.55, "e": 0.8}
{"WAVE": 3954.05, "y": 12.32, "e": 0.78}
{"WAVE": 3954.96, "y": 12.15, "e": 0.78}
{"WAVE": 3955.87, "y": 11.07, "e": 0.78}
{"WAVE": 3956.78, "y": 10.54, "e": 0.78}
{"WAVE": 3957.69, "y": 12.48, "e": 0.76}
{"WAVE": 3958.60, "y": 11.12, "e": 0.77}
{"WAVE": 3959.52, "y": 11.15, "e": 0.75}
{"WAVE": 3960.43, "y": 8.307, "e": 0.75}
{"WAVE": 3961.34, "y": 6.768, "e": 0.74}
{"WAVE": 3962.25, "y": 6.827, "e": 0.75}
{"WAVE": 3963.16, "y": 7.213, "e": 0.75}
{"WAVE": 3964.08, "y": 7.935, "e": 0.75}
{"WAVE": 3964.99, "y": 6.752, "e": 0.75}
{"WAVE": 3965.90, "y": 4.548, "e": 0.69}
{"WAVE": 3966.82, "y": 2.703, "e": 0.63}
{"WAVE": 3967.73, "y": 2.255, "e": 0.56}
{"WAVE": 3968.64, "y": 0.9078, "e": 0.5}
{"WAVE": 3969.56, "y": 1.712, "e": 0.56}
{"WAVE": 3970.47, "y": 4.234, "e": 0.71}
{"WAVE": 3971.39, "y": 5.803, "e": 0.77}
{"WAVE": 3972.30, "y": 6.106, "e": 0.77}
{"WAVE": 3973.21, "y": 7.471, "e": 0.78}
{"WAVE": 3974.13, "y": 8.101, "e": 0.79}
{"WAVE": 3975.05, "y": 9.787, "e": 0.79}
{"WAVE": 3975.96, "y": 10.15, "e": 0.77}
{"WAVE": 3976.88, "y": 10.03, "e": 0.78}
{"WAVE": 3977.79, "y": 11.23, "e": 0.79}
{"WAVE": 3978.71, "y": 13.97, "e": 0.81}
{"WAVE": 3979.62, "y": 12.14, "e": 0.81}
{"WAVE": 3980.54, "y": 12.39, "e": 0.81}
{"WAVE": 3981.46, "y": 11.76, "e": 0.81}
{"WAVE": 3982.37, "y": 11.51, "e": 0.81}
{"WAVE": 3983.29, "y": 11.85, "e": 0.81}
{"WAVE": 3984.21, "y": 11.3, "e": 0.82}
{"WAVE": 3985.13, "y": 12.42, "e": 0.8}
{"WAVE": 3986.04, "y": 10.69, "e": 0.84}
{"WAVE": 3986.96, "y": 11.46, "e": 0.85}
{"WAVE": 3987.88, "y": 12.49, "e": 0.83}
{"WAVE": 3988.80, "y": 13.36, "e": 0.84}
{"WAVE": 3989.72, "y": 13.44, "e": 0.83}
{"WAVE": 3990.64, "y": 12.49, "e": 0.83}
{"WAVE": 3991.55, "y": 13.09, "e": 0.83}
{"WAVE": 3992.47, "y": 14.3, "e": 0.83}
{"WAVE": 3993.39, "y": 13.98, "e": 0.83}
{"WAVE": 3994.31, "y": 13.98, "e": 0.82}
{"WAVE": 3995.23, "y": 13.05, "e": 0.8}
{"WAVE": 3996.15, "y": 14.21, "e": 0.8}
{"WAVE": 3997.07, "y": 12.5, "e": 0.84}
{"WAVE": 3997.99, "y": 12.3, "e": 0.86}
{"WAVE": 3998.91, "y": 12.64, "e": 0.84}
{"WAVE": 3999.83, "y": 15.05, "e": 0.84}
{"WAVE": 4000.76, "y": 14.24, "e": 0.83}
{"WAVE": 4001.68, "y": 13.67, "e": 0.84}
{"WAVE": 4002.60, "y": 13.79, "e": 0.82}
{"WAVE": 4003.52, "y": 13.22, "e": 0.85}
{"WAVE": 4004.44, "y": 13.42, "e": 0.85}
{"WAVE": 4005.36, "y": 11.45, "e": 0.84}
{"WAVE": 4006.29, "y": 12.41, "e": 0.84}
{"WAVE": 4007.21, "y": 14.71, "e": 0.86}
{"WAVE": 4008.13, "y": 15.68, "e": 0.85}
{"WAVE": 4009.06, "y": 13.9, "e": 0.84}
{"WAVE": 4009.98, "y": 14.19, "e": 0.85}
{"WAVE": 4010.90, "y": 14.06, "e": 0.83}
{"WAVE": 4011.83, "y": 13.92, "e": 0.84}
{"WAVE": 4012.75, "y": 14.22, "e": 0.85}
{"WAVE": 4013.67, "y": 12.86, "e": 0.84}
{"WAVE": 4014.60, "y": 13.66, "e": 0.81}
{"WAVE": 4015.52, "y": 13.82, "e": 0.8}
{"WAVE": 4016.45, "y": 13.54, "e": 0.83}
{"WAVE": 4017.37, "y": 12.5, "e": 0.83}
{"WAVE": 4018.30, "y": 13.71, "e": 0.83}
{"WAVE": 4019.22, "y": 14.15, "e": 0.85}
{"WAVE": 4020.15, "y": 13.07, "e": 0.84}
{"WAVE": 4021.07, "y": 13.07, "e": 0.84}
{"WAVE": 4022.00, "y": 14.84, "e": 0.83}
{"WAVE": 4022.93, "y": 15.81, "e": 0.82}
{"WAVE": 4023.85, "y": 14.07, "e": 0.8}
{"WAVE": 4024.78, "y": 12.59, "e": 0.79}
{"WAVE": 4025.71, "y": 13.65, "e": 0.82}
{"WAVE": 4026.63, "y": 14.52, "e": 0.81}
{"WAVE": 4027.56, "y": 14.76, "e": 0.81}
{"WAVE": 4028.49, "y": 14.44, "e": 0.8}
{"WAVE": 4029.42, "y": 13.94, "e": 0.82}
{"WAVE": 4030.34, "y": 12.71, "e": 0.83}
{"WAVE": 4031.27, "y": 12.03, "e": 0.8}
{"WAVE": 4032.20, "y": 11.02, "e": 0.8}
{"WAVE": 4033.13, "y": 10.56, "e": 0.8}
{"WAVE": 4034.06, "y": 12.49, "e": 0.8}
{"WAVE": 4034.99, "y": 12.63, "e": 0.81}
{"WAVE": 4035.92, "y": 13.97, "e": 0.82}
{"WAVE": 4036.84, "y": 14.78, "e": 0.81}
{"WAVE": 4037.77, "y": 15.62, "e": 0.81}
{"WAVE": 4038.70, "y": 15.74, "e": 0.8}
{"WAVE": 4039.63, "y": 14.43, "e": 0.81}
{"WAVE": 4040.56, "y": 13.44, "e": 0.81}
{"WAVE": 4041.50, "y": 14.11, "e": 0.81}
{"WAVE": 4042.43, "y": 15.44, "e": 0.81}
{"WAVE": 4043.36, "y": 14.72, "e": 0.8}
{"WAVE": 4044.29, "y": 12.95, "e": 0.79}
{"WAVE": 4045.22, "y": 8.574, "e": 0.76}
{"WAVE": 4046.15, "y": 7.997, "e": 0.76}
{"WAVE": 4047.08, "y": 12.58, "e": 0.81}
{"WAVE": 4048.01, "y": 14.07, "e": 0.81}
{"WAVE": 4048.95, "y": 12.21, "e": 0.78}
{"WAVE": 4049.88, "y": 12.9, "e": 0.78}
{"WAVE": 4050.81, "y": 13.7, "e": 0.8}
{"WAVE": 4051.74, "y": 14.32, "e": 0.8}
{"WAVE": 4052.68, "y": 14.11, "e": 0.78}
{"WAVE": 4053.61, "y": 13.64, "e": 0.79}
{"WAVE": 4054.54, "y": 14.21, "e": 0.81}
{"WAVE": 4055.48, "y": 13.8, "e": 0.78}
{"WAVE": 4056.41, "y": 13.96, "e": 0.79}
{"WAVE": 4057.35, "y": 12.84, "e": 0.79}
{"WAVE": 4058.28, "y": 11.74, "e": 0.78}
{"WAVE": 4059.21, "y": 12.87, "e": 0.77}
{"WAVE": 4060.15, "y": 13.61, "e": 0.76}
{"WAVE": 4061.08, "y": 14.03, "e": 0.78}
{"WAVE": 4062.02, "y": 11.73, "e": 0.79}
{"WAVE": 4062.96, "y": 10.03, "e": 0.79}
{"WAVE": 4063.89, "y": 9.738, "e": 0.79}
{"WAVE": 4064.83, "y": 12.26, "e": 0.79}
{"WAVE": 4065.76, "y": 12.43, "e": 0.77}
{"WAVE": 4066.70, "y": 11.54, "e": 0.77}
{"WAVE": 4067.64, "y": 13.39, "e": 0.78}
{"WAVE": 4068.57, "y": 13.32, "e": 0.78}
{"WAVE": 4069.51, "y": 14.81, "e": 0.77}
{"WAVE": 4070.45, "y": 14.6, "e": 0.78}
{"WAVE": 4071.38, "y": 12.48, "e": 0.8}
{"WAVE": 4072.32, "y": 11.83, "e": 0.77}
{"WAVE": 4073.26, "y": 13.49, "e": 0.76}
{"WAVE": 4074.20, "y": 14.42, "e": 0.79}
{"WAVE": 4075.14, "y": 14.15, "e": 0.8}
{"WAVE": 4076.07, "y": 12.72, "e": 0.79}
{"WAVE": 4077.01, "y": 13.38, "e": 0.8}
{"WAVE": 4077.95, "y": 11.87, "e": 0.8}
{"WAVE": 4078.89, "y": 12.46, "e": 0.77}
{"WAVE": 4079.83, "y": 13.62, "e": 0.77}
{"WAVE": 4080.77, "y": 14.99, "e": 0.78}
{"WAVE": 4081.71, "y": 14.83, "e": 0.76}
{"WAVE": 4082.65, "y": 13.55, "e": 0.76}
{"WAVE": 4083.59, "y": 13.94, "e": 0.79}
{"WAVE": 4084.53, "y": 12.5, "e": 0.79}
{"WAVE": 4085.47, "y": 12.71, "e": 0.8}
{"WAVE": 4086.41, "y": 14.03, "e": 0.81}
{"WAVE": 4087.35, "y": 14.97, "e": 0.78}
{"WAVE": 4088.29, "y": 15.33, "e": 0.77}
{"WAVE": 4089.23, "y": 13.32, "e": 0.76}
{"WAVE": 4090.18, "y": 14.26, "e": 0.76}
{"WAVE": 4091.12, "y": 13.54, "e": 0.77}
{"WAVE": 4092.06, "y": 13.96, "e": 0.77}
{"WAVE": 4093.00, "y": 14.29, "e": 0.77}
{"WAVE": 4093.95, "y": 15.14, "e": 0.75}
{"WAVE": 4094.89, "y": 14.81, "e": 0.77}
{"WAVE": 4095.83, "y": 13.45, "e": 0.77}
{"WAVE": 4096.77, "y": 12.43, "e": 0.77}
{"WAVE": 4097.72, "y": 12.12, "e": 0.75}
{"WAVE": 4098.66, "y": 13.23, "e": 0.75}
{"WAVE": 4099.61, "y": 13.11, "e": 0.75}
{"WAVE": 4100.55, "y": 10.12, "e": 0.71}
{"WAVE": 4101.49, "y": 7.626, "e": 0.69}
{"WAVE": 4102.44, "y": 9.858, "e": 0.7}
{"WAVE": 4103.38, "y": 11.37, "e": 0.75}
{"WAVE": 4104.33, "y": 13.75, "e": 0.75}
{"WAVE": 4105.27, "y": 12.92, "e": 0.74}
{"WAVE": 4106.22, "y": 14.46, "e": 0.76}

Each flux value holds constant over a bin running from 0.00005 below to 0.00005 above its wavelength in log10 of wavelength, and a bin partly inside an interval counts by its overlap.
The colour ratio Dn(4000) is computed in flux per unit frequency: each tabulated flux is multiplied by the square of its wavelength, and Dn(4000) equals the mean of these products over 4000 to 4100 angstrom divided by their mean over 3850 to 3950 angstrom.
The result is 1.6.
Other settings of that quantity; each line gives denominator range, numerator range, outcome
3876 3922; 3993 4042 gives 1.43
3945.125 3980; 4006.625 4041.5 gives 1.61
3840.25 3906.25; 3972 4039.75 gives 1.38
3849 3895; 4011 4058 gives 1.47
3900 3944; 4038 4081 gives 1.69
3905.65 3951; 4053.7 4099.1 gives 1.70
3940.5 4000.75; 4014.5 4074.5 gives 1.36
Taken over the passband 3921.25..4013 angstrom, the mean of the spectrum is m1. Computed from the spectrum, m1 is 9.67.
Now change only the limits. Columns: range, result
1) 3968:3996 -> 10.5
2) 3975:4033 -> 13.1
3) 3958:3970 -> 6.09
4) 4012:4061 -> 13.4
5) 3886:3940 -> 8.63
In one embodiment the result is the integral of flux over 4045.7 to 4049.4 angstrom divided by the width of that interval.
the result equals 11.7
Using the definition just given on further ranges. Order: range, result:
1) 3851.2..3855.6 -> 12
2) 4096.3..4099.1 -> 12.6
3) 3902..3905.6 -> 9.32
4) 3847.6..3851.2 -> 10.9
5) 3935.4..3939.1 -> 4.6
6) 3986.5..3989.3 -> 12.4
